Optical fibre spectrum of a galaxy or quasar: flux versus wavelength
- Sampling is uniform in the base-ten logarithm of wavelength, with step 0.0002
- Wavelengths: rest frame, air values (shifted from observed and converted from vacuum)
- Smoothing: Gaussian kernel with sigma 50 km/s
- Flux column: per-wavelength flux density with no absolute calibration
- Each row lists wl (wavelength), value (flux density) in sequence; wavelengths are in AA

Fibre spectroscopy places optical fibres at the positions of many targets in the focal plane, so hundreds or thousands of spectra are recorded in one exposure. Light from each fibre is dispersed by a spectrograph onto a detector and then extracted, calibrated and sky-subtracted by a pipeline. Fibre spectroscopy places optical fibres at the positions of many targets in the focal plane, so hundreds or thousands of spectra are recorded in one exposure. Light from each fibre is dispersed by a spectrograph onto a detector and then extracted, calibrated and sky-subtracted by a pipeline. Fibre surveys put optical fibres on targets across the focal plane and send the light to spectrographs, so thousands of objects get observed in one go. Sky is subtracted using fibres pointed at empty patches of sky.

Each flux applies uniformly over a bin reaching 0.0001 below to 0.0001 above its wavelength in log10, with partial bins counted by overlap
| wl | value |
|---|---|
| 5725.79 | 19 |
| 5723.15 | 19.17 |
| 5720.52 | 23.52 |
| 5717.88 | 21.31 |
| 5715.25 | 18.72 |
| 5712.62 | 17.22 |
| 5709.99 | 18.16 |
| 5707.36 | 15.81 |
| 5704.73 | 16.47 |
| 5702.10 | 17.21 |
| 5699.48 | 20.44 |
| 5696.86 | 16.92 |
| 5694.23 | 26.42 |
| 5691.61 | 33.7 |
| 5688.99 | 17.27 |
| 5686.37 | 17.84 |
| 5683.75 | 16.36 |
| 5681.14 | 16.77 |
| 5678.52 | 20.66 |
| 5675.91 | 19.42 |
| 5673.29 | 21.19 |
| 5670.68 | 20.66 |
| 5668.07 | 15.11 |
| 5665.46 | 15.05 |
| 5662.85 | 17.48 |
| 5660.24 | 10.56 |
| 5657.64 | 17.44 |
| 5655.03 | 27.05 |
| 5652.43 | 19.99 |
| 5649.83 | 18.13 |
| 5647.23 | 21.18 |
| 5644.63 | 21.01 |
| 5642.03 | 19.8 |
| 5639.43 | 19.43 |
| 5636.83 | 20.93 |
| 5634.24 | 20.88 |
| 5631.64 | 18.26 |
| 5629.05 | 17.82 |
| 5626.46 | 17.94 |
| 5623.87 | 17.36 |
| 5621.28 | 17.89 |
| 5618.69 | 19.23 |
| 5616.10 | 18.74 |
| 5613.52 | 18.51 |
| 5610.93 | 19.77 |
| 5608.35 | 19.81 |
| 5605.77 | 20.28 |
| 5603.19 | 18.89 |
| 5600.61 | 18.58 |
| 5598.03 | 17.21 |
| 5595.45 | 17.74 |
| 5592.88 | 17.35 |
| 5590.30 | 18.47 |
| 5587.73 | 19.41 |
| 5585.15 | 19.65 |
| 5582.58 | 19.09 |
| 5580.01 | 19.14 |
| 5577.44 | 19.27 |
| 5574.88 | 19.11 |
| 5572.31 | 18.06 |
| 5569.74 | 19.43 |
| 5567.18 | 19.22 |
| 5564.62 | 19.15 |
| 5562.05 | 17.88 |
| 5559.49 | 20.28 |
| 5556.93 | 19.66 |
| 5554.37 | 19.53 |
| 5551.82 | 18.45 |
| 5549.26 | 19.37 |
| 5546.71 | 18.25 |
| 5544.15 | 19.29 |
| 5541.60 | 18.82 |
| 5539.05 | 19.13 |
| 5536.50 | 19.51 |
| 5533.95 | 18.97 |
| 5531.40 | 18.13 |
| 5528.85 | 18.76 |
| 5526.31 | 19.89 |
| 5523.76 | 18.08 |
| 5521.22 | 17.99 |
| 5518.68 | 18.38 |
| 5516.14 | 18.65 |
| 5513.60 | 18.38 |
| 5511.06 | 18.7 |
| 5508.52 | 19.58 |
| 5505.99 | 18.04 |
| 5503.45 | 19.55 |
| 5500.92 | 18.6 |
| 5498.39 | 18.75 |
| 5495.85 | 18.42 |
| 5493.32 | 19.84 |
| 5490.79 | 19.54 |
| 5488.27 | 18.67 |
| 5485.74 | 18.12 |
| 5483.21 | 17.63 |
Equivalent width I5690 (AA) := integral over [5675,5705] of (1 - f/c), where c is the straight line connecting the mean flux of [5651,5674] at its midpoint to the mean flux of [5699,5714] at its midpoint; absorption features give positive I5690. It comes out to -4.0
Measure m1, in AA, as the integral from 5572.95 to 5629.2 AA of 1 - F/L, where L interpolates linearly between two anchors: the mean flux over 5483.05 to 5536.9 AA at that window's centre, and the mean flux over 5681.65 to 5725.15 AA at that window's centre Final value 1.5 AA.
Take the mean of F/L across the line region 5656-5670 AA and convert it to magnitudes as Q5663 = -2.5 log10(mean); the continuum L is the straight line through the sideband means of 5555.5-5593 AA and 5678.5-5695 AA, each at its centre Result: 0.305 mag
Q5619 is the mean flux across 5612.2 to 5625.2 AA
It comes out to 18.3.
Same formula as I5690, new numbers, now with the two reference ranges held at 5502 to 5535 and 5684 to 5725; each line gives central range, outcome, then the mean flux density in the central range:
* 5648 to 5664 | 0.9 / 18.5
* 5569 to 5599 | 0.7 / 18.7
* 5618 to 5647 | 0.3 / 19.2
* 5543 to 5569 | -0.2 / 19.1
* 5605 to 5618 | -0.1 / 19.4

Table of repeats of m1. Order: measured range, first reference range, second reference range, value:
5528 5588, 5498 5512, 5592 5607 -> -1.5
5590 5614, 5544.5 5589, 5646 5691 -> 0.3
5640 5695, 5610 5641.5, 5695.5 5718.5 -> -3.6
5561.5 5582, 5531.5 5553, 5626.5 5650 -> 0.2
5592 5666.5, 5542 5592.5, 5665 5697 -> 3.0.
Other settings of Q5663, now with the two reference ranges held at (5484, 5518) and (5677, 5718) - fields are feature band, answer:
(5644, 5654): -0.05 mag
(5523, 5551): 0.00 mag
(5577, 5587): -0.01 mag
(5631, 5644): -0.04 mag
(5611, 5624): 0.03 mag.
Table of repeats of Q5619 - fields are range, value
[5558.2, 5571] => 19.2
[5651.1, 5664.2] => 18.5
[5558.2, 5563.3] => 19.1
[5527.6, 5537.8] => 18.8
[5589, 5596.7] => 17.9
